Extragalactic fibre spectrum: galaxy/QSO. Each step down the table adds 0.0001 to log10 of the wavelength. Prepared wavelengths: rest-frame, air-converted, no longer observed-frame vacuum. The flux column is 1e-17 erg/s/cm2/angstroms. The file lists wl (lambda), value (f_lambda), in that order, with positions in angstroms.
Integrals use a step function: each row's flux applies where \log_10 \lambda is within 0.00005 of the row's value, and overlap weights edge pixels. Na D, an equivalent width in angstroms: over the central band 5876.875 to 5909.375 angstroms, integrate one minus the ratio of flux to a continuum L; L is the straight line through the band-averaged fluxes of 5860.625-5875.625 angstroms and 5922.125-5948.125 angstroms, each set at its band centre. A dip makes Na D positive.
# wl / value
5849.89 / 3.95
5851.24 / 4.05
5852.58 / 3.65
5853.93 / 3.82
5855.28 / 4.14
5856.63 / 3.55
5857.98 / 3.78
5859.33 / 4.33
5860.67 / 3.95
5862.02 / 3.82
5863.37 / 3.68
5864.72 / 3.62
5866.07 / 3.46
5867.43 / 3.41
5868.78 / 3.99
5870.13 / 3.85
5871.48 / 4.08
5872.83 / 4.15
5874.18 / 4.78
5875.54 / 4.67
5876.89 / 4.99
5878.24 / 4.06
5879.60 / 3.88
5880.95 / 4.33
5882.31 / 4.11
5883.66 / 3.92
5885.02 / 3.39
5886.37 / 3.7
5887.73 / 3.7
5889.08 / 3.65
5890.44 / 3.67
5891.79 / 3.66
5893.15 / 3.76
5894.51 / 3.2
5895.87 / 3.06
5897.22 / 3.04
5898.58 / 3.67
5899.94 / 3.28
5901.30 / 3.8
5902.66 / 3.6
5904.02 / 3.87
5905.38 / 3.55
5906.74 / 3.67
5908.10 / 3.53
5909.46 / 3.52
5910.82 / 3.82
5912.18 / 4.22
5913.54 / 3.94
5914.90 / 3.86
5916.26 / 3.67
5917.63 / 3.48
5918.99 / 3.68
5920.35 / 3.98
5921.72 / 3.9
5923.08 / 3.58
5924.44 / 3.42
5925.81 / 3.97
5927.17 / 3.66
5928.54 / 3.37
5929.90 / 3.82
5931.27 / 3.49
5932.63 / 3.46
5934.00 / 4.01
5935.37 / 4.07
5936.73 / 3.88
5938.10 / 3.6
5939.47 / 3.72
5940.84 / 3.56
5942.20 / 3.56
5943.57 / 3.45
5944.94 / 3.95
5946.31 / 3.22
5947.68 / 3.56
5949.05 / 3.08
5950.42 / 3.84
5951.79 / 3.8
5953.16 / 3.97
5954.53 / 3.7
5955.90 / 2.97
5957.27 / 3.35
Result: 1.2 angstroms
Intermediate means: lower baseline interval 3.93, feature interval 3.68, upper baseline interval 3.65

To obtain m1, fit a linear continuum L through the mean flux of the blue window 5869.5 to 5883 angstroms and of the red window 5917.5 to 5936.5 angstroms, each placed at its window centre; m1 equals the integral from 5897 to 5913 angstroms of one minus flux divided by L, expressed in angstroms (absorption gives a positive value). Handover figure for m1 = 1.3 angstroms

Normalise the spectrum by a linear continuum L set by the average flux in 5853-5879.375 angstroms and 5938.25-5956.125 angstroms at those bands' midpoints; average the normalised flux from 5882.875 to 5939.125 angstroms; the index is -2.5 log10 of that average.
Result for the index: 0.030 mag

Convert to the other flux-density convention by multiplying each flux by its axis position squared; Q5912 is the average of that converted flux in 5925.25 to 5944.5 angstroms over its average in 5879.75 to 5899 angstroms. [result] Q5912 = 1.03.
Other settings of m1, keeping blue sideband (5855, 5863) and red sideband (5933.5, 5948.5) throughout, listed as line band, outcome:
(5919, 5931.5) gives 0.1 angstroms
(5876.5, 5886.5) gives -0.5 angstroms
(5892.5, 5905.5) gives 1.1 angstroms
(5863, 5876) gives -0.3 angstroms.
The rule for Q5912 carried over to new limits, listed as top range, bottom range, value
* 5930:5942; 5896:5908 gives 1.06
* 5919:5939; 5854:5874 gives 0.99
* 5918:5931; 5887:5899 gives 1.07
